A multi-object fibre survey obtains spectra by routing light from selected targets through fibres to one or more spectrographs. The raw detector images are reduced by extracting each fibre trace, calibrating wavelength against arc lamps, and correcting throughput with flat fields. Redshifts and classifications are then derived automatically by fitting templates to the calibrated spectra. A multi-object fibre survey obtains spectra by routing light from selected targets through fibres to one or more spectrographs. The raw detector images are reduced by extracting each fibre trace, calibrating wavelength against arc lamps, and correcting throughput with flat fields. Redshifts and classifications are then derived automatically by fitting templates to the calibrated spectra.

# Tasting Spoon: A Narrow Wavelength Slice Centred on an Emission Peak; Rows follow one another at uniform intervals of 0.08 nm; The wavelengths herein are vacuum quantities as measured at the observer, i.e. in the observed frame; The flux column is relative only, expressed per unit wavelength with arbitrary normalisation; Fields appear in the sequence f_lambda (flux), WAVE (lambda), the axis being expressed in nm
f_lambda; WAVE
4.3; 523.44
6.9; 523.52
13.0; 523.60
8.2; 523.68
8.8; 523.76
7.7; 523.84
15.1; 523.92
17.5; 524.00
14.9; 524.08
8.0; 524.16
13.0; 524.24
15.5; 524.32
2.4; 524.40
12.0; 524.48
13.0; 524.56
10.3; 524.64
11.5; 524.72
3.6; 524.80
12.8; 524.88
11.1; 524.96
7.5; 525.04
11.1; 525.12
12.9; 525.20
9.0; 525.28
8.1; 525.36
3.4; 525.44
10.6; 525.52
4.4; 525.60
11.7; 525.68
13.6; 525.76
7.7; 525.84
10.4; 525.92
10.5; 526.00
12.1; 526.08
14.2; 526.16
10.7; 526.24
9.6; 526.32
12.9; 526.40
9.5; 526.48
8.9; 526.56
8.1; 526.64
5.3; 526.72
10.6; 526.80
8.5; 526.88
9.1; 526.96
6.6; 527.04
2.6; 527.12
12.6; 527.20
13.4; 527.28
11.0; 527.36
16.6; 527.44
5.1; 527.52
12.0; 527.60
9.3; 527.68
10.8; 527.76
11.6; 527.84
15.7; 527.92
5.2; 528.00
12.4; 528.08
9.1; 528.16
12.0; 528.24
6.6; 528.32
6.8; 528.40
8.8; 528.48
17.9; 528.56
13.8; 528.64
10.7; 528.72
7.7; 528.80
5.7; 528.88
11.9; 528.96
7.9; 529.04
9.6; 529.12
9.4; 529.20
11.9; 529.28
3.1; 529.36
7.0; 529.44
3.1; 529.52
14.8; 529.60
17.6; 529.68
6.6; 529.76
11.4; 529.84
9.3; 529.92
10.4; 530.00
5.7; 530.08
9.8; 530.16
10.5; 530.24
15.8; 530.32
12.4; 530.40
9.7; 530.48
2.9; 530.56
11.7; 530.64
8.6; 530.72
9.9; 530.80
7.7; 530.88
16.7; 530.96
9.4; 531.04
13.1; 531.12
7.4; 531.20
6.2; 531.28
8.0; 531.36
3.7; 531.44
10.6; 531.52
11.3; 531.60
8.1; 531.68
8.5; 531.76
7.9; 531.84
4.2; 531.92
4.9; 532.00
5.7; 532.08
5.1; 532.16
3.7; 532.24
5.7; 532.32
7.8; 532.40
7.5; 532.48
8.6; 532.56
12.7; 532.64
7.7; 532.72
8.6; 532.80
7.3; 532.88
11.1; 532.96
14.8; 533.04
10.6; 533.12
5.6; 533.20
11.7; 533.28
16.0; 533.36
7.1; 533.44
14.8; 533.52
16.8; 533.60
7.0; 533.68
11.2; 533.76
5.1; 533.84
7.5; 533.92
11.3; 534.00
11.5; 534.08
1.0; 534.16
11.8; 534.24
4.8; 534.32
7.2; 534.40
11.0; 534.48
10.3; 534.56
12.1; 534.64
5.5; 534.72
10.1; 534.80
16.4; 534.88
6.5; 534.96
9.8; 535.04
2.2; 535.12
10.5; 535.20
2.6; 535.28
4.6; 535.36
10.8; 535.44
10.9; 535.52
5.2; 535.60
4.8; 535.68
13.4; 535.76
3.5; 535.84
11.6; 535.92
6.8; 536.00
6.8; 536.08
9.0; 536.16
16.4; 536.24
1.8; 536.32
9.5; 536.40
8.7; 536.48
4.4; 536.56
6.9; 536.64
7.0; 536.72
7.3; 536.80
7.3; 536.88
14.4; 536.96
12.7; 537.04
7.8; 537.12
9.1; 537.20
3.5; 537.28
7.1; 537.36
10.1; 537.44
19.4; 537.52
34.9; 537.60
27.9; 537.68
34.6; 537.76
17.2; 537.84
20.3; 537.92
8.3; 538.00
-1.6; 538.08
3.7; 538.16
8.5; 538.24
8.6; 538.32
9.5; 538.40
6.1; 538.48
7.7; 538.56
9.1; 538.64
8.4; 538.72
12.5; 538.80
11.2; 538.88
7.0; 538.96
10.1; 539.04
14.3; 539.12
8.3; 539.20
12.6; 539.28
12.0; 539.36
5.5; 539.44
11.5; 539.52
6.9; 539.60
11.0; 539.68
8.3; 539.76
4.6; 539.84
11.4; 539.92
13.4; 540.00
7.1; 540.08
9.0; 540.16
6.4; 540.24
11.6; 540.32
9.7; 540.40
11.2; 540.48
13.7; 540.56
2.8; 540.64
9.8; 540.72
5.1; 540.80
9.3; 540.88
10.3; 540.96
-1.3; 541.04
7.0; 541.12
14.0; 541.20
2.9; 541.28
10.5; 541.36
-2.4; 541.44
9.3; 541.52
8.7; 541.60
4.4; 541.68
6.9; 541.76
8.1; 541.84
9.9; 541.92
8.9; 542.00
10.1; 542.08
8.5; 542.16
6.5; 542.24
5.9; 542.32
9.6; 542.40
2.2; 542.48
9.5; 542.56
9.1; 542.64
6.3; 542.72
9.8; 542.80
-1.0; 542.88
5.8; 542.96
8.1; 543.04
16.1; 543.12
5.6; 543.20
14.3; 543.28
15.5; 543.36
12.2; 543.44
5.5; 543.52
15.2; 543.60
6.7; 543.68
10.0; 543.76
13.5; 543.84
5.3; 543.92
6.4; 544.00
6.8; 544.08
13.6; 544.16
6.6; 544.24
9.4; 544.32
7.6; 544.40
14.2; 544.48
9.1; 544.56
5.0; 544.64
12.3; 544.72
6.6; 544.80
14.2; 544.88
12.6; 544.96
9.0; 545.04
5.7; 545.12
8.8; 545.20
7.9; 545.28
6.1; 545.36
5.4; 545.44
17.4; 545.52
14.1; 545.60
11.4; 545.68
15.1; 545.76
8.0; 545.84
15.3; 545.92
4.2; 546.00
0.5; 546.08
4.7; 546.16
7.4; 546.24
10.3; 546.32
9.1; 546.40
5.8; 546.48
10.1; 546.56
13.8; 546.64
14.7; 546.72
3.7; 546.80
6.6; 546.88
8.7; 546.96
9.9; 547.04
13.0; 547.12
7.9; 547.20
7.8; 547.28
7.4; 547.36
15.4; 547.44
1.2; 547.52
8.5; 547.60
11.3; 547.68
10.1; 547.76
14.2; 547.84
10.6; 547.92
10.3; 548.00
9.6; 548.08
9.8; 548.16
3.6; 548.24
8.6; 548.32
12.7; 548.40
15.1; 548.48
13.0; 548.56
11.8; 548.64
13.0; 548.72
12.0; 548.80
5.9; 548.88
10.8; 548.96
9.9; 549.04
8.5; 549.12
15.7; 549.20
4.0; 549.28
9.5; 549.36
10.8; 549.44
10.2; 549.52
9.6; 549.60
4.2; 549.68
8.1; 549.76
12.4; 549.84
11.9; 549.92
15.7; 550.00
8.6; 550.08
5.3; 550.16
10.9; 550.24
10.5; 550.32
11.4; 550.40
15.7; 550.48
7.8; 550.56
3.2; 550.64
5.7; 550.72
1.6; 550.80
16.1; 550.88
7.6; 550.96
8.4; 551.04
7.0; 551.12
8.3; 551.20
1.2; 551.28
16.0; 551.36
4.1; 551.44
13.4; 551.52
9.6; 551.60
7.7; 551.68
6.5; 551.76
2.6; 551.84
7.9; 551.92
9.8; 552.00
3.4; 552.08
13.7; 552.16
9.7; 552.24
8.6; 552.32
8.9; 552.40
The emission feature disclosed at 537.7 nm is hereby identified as Hbeta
